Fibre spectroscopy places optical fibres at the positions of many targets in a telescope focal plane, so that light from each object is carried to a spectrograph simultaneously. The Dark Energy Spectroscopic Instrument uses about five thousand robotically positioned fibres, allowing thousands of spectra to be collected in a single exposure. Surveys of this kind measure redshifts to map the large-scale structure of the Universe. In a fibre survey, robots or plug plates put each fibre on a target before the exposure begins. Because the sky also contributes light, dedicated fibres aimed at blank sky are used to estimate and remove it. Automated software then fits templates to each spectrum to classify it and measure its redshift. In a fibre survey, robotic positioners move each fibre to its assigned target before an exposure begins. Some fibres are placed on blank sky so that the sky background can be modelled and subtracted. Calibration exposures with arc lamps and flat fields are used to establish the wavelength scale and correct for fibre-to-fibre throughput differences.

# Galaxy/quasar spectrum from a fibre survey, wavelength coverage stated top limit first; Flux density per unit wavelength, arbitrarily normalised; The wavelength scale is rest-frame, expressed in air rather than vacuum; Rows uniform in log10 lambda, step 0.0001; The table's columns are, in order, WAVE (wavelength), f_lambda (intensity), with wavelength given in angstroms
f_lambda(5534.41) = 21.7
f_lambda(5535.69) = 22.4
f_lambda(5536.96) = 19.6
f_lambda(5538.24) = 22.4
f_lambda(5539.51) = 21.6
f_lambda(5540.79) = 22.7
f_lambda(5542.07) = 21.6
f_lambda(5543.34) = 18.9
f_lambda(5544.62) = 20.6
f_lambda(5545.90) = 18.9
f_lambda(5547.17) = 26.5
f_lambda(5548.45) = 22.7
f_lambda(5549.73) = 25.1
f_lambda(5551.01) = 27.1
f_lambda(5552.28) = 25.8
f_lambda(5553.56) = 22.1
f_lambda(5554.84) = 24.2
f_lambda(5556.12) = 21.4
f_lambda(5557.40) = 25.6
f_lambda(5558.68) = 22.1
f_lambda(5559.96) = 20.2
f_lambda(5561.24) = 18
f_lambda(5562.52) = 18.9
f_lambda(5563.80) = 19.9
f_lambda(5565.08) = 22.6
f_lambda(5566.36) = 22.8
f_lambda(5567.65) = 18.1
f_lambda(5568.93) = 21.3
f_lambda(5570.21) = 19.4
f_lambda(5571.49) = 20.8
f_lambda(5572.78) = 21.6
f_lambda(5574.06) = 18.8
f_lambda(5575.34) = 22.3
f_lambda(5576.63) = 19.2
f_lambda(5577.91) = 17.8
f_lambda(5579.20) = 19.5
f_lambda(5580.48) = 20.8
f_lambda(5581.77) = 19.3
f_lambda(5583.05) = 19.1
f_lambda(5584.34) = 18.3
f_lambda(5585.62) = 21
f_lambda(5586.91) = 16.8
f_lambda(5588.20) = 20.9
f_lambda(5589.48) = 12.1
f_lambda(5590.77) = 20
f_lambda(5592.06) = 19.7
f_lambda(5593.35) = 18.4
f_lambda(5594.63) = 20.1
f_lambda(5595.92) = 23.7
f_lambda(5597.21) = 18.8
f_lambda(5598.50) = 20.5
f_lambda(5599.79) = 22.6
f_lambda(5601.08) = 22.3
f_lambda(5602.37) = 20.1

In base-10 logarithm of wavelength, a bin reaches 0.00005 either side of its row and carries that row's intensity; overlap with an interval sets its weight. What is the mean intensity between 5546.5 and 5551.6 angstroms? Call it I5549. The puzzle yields 25.3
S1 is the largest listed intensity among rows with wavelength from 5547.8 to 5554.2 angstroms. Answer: 27.1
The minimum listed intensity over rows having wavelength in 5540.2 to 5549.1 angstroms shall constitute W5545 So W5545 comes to 18.9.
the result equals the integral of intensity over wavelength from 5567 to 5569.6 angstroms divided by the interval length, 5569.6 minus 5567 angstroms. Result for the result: 19.7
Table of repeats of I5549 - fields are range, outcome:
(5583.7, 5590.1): 17.9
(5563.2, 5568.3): 20.8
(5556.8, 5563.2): 20.9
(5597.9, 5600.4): 21.5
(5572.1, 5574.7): 20.2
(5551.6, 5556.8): 23.4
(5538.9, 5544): 21.2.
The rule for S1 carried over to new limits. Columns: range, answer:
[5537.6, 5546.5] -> 22.7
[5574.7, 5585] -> 22.3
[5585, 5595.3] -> 21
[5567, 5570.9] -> 21.3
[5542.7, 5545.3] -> 20.6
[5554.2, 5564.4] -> 25.6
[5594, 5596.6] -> 23.7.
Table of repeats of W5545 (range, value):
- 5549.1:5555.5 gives 22.1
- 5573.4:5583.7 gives 17.8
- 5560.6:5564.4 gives 18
